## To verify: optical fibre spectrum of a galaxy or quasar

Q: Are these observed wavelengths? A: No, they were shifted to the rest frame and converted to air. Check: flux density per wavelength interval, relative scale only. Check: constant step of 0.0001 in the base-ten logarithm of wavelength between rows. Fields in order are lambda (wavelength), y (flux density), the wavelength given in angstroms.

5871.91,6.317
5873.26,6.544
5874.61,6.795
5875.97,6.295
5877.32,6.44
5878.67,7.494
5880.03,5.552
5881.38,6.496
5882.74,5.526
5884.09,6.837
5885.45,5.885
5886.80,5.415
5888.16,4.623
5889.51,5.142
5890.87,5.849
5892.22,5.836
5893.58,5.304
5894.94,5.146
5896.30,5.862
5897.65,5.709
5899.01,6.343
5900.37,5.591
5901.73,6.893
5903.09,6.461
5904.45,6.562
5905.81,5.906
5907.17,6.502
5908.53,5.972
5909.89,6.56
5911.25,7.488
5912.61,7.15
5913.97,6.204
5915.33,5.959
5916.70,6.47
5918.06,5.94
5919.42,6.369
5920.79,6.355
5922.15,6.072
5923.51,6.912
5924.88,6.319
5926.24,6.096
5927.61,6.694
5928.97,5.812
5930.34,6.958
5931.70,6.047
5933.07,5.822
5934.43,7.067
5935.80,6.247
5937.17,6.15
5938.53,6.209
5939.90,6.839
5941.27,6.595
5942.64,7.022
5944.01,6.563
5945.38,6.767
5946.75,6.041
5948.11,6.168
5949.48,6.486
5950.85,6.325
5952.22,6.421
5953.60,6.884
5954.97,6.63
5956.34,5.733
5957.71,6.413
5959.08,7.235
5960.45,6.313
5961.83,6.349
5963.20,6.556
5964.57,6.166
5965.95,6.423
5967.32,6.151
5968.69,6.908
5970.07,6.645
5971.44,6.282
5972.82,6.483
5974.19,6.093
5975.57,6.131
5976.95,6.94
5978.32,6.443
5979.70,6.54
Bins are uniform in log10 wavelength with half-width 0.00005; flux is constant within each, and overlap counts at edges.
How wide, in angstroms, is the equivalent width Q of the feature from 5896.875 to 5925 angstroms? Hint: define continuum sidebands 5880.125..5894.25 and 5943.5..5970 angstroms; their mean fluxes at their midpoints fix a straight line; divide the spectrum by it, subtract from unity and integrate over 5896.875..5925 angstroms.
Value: -2.0 angstroms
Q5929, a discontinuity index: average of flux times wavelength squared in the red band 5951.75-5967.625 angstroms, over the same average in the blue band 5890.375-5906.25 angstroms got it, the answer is 1.1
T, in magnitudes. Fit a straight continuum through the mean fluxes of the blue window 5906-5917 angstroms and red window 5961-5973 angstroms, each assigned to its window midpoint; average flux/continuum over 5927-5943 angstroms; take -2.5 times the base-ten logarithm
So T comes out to 0.01 mag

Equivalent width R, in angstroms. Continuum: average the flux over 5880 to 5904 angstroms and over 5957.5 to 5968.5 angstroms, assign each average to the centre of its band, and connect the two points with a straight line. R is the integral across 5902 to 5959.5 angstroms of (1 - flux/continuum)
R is -2.5 angstroms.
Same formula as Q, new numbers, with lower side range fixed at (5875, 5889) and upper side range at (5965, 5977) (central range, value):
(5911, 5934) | -0.6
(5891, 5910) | 0.3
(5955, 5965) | -0.1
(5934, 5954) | -0.6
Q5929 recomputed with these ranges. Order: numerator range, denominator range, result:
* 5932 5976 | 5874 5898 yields 1.12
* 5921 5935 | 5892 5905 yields 1.08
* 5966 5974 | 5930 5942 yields 1.02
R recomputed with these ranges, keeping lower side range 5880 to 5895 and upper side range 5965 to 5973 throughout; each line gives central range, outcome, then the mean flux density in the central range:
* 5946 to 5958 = -0.09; 6.35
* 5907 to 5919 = -1.13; 6.47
